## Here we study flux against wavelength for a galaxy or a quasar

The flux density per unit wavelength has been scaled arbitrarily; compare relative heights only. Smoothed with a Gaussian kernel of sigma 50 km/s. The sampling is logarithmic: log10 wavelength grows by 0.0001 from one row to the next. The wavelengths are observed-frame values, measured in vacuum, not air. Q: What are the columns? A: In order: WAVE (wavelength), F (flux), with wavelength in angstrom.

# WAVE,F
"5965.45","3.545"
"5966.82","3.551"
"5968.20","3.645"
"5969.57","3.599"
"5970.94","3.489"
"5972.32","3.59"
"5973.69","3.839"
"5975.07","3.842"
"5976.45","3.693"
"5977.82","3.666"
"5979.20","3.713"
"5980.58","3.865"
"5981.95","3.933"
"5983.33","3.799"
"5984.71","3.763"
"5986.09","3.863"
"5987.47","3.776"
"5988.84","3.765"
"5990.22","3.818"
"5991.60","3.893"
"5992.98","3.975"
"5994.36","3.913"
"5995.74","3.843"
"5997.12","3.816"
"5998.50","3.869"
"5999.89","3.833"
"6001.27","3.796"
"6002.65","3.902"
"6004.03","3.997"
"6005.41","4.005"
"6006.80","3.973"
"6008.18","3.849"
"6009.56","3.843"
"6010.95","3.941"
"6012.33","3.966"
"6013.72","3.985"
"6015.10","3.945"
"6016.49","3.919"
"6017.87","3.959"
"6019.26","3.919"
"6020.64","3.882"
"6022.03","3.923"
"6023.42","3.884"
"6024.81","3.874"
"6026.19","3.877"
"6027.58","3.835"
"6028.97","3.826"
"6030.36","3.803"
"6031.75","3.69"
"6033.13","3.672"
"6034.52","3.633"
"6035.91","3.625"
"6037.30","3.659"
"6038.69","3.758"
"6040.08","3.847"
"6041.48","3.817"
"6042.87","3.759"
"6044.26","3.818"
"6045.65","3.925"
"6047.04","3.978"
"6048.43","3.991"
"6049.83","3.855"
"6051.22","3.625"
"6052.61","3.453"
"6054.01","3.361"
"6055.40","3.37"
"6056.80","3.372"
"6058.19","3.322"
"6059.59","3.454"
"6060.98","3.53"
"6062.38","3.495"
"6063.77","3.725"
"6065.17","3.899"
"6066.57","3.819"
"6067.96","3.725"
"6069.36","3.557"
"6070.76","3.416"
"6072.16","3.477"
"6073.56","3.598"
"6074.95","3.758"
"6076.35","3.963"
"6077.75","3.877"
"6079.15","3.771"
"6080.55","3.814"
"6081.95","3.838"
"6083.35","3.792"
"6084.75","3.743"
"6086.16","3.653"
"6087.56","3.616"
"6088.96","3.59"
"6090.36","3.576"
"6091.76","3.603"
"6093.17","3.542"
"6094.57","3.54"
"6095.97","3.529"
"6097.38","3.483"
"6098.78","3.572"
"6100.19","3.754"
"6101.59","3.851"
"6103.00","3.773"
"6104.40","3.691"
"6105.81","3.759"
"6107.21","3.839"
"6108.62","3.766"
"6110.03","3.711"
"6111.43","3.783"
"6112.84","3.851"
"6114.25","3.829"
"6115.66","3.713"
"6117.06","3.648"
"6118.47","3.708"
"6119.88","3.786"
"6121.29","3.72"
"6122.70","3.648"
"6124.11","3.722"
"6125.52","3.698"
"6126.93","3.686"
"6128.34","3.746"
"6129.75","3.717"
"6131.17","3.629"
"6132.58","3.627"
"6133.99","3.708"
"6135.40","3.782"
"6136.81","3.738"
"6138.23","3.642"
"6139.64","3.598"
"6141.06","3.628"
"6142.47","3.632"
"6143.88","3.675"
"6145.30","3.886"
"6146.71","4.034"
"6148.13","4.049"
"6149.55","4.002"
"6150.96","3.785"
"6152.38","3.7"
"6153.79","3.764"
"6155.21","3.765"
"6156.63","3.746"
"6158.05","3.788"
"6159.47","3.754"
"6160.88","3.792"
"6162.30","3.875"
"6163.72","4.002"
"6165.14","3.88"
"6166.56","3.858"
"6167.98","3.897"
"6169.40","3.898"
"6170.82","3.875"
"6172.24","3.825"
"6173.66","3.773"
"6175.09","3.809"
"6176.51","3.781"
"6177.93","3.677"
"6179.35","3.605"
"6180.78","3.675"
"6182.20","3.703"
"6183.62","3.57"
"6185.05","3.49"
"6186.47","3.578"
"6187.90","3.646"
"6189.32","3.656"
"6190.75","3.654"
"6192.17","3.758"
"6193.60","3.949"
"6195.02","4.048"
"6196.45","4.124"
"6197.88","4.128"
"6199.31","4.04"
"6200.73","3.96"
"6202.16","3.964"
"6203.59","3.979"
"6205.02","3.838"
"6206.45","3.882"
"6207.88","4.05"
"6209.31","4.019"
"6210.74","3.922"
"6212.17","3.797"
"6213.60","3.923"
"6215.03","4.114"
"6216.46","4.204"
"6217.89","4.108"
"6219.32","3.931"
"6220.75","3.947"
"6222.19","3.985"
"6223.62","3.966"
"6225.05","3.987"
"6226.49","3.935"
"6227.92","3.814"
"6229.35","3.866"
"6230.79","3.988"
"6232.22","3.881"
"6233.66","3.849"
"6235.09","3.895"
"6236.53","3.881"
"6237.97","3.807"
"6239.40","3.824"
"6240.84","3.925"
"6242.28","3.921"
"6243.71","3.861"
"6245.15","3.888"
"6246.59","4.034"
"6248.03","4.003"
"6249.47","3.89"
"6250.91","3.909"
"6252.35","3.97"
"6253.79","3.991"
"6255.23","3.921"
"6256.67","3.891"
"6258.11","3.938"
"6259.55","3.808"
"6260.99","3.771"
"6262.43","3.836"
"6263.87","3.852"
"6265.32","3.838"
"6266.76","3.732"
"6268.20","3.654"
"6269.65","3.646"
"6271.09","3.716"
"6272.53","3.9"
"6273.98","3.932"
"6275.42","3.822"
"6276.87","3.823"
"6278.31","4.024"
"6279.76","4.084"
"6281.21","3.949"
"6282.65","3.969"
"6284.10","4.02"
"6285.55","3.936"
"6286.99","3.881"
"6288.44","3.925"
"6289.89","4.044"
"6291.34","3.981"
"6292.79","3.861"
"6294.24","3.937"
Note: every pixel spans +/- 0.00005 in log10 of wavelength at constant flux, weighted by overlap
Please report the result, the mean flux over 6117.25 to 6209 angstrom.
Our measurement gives 3.79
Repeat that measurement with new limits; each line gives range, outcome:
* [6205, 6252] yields 3.94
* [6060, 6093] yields 3.68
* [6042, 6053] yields 3.81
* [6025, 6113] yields 3.69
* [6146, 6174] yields 3.85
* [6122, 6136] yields 3.7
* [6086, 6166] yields 3.73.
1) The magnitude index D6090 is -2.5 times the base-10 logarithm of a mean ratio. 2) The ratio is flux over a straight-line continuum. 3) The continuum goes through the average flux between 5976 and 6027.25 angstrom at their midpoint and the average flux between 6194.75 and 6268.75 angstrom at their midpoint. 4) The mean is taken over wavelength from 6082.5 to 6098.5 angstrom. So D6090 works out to 0.08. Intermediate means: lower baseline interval 3.87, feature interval 3.61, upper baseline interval 3.93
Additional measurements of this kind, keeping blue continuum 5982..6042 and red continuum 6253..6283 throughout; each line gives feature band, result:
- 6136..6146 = 0.05 mag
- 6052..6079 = 0.08 mag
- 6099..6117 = 0.02 mag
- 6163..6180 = 0.01 mag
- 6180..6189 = 0.07 mag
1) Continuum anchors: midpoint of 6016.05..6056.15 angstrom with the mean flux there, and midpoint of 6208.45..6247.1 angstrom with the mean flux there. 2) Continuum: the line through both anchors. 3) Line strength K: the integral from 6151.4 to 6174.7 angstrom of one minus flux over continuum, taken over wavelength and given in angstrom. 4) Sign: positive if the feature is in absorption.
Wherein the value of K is 0.3 angstrom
